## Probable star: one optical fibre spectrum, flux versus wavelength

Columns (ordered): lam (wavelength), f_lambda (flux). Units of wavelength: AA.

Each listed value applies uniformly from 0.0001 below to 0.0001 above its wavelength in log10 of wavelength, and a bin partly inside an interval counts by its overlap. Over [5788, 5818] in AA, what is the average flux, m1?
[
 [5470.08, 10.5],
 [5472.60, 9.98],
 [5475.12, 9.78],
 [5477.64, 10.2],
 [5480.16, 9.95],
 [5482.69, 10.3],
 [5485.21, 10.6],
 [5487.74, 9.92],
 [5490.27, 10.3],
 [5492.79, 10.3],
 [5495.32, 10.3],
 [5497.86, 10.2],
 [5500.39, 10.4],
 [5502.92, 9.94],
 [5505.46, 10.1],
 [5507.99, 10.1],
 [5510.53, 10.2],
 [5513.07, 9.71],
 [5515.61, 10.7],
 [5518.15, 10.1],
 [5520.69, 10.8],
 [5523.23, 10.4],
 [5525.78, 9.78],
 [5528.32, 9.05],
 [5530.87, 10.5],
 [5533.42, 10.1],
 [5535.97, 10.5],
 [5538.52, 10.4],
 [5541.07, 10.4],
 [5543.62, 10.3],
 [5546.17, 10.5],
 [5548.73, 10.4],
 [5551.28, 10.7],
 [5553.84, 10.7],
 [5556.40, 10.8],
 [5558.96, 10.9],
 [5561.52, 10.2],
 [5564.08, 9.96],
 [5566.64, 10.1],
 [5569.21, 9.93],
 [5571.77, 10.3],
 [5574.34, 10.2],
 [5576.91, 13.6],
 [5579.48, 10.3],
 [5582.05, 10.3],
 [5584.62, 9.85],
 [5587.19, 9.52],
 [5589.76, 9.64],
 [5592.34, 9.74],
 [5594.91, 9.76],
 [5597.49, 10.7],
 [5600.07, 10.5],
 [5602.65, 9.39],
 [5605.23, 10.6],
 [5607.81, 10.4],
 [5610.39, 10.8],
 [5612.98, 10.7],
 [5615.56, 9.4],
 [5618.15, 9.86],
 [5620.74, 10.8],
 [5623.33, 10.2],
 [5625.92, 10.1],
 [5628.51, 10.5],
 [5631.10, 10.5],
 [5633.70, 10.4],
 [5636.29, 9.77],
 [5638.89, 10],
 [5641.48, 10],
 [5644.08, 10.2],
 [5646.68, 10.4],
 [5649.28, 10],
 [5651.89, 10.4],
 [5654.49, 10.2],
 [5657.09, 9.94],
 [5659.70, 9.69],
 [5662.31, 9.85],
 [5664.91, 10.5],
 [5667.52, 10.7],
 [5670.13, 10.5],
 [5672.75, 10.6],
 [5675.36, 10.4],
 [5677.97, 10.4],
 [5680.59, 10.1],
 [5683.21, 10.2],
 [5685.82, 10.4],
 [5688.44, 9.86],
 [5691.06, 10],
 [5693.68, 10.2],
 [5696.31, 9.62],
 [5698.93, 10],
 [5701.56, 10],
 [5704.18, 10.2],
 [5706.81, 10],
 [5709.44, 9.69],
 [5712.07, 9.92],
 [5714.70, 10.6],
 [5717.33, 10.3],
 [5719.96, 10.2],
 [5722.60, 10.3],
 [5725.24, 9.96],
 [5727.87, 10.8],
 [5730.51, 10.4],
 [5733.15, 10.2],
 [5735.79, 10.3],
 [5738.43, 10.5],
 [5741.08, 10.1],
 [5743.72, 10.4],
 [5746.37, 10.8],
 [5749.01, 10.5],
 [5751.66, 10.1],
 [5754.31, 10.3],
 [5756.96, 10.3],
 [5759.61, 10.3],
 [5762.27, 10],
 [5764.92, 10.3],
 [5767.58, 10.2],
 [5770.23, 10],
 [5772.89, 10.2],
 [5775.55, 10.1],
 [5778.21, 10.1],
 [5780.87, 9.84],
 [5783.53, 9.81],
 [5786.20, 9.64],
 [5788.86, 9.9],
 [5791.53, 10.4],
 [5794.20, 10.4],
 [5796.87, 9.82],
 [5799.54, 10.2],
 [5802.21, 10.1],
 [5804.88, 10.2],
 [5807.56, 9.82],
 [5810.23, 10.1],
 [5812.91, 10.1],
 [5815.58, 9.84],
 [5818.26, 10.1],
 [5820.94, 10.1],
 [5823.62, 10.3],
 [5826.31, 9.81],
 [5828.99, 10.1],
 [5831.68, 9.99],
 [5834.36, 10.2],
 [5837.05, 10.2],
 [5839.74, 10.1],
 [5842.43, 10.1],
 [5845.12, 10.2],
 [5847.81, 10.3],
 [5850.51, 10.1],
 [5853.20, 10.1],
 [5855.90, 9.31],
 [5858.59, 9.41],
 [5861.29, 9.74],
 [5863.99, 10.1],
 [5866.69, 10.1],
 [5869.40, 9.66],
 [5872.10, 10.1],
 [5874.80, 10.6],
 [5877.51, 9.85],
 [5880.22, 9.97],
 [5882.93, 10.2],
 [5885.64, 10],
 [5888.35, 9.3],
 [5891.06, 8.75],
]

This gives 10.1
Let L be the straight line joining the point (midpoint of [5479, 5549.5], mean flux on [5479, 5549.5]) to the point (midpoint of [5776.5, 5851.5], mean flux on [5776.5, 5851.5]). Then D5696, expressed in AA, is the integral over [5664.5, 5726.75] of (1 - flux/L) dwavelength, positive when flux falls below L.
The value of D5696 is -0.4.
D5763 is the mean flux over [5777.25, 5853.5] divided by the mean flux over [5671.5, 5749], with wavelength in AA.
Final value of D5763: 1.0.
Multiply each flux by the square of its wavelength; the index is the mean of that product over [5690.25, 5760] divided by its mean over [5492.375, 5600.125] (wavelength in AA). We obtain 1.06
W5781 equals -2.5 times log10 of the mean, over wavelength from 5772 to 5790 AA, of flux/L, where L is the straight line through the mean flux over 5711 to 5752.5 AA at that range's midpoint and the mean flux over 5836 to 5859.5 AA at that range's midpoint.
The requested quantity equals 0.03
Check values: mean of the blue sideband 10.3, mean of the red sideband 9.99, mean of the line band 9.94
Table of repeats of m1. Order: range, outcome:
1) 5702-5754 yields 10.3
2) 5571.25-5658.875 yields 10.3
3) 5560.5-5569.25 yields 10.1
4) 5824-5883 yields 10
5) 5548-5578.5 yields 10.6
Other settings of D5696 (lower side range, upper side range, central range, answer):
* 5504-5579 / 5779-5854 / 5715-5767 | -0.9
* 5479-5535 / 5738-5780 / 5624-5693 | 0.0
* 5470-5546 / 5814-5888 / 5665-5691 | -0.6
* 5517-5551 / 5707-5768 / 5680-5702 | 0.5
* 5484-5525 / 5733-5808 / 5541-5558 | -0.5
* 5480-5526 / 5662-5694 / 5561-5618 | 0.0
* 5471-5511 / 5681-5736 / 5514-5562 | -1.0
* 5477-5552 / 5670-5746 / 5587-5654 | 0.3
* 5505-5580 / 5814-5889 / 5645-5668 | 0.2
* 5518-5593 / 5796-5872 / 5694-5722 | 0.3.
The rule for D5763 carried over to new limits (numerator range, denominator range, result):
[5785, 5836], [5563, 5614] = 0.98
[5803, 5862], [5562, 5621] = 0.98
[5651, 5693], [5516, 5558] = 0.99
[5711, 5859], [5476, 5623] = 0.99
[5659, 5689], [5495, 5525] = 1.01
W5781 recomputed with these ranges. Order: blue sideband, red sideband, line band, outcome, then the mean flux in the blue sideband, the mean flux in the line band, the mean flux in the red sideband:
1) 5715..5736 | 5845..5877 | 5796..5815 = 0.007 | 10.3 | 10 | 9.97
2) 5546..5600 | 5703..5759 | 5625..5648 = 0.014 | 10.4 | 10.2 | 10.3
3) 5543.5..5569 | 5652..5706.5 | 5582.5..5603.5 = 0.048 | 10.4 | 9.92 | 10.2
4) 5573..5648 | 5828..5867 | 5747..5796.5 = -0.005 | 10.3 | 10.1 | 10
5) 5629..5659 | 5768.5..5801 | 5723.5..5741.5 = -0.026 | 10.2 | 10.3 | 10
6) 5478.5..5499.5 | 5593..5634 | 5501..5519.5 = 0.011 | 10.2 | 10.1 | 10.3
